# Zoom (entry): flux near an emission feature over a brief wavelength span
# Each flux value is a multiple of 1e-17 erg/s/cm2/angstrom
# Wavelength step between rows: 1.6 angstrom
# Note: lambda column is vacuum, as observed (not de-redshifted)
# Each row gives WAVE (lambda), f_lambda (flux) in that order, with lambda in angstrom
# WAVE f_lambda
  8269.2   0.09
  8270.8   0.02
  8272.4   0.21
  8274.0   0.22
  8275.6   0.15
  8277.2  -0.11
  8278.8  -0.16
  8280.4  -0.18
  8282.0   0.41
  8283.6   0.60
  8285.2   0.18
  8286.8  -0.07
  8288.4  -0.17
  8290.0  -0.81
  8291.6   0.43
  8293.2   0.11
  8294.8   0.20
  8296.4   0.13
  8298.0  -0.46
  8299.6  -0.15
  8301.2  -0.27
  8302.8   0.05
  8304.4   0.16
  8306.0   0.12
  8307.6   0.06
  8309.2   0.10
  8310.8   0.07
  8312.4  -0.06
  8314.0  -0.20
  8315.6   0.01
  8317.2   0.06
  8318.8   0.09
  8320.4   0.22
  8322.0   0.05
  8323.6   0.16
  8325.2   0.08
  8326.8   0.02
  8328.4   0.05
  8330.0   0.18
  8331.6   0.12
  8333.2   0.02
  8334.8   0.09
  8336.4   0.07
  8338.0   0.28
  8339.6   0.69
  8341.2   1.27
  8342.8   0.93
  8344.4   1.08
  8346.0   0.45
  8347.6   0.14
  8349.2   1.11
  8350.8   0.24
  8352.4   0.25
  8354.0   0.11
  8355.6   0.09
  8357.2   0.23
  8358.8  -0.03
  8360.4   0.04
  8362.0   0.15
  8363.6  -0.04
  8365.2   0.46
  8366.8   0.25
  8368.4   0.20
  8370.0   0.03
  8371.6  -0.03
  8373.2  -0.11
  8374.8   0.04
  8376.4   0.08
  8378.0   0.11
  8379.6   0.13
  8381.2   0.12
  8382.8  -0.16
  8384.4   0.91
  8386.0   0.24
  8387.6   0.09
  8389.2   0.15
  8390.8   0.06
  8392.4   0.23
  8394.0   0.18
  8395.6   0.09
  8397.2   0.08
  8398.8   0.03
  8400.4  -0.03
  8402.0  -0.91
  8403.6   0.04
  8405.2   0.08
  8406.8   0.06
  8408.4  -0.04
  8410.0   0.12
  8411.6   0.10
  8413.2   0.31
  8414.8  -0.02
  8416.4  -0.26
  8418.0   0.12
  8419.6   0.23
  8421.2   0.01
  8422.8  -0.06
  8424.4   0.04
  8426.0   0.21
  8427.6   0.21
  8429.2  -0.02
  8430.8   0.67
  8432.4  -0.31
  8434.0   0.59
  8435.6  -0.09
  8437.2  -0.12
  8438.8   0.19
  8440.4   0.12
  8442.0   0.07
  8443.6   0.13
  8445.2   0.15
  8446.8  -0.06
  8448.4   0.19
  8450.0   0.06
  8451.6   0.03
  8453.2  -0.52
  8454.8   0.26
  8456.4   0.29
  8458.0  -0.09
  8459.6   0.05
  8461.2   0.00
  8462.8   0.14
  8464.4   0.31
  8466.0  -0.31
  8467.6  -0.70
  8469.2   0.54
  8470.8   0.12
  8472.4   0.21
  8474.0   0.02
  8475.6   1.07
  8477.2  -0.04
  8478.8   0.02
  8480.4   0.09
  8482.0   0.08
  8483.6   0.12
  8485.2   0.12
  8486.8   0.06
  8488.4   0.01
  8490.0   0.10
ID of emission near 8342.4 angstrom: [O II] 3727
